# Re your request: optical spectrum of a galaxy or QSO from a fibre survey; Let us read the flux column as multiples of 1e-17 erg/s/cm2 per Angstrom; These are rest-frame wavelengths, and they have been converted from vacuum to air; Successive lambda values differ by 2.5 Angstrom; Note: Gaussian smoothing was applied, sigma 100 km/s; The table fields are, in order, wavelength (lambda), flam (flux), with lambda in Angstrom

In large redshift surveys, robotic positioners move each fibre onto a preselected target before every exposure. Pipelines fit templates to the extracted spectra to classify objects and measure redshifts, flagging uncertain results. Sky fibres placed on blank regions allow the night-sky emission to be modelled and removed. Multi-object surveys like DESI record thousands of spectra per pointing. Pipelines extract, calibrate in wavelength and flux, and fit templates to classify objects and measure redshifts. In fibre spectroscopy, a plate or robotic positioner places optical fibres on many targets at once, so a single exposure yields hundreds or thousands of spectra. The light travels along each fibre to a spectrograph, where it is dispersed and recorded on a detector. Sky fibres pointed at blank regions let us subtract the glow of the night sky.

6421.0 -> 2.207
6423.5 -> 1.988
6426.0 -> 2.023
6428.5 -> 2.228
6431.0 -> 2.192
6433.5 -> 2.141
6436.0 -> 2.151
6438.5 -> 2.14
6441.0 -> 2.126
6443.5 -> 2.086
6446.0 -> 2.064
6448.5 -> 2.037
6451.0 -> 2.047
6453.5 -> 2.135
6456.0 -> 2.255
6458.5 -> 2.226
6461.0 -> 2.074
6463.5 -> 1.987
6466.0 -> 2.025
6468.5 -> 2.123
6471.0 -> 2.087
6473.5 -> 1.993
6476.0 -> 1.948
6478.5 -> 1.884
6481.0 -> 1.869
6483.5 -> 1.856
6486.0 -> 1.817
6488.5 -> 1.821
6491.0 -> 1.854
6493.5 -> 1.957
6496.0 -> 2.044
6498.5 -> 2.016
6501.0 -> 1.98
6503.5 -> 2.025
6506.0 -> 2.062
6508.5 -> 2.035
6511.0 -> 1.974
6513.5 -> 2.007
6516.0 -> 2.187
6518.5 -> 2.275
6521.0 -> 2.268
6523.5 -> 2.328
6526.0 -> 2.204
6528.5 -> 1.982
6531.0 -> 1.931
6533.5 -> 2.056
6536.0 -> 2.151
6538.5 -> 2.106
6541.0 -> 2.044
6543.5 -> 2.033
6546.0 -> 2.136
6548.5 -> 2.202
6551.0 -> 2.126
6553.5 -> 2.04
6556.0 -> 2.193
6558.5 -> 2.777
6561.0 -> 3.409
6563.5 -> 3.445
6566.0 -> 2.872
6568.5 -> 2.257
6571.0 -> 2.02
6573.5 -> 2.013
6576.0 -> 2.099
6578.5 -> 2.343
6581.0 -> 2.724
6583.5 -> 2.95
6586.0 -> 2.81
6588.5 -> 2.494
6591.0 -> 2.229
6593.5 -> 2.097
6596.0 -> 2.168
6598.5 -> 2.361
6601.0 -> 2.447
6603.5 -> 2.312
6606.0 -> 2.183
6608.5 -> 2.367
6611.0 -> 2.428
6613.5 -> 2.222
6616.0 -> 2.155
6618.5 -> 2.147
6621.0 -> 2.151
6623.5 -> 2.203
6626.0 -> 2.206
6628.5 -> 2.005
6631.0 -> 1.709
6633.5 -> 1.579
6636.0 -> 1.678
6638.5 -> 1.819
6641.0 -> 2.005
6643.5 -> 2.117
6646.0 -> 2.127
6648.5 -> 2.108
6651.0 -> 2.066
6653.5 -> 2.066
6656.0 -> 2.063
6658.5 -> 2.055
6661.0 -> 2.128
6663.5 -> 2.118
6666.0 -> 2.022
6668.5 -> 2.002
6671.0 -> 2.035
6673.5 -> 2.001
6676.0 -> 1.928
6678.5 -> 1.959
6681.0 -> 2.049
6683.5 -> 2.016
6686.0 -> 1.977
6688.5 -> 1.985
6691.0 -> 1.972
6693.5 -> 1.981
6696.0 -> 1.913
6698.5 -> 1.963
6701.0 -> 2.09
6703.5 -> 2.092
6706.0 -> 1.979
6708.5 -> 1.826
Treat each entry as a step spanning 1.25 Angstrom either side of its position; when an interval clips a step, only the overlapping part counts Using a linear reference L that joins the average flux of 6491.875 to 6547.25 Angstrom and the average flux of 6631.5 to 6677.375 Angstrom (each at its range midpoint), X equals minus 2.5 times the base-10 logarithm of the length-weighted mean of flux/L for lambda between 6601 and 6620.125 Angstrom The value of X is -0.13 mag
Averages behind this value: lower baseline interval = 2.08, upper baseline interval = 1.99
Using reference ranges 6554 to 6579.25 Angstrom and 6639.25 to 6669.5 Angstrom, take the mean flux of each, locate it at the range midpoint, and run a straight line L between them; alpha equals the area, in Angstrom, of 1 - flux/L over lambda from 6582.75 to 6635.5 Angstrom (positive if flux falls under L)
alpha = 1.81 Angstrom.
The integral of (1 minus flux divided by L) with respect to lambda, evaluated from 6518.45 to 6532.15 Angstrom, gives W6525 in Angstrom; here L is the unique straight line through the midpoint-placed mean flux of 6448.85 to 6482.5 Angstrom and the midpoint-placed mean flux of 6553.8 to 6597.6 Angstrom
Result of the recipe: 0.8 Angstrom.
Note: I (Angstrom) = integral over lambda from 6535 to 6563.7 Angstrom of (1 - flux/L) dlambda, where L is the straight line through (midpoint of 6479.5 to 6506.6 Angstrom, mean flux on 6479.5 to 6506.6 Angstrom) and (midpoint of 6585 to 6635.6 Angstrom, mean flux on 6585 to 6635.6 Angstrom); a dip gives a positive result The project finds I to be -3.99 Angstrom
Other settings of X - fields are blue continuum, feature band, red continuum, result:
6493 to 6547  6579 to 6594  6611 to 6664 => -0.24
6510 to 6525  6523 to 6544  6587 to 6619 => 0.06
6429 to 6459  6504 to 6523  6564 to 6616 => 0.07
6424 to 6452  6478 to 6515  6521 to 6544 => 0.08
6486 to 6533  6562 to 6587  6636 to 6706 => -0.25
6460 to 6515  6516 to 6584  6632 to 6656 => -0.18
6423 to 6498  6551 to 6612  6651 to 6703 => -0.21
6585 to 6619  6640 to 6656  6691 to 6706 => 0.04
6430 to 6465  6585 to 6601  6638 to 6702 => -0.15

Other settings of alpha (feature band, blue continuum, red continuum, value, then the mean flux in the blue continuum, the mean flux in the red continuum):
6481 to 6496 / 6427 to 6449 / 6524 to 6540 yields 1.6 Angstrom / 2.13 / 2.08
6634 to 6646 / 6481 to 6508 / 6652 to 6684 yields 0.7 Angstrom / 1.94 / 2.03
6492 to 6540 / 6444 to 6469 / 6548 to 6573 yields 5.3 Angstrom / 2.1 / 2.53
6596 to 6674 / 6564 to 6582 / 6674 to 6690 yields 2.1 Angstrom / 2.37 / 1.99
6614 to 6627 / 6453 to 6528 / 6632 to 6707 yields -1.1 Angstrom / 2.04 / 2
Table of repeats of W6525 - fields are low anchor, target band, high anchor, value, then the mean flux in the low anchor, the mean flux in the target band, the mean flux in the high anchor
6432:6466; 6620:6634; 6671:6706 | 0.2 Angstrom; 2.11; 1.99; 2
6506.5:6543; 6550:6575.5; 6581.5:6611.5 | -2.7 Angstrom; 2.11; 2.51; 2.41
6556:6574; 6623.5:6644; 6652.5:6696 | 3.3 Angstrom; 2.68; 1.9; 2.02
